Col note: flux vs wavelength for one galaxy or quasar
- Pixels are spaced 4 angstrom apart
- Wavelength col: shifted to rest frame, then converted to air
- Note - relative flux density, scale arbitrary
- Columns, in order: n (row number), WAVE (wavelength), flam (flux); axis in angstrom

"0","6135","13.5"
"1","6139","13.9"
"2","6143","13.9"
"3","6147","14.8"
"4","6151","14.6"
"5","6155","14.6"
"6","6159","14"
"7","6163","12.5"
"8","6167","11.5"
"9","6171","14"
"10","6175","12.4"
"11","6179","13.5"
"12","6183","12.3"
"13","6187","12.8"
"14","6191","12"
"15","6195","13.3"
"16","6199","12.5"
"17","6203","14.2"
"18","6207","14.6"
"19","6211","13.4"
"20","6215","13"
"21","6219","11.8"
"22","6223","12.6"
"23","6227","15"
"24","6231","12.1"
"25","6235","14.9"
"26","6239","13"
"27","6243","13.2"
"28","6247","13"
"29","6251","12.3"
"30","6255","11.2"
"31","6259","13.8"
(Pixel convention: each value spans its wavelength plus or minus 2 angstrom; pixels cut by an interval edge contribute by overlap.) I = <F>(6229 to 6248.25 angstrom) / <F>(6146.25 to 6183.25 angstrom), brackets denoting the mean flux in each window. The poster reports 0.99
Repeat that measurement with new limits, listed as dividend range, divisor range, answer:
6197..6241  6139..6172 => 0.97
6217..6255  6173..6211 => 0.99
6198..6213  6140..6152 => 0.96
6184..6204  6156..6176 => 0.99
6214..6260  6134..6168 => 0.94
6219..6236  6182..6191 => 1.07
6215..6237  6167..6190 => 1.03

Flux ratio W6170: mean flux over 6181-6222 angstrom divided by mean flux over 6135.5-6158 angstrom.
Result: 0.91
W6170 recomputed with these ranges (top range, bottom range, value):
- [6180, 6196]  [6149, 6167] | 0.92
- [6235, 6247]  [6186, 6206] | 1.03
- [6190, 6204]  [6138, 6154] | 0.91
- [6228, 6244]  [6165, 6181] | 1.04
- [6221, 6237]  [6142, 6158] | 0.94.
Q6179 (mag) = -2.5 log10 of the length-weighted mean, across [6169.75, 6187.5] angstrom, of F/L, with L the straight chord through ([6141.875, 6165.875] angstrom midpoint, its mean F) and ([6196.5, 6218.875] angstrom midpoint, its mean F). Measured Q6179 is 0.06 mag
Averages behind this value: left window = 14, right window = 13.4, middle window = 13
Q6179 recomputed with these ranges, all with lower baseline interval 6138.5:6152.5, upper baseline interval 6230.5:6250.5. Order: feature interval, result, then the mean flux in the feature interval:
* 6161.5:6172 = 0.13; 12.5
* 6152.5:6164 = 0.03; 13.8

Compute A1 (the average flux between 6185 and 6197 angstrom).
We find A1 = 12.7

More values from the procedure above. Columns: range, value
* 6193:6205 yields 13.3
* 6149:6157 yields 14.6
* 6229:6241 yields 13.3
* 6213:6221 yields 12.4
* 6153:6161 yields 14.3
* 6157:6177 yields 12.9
